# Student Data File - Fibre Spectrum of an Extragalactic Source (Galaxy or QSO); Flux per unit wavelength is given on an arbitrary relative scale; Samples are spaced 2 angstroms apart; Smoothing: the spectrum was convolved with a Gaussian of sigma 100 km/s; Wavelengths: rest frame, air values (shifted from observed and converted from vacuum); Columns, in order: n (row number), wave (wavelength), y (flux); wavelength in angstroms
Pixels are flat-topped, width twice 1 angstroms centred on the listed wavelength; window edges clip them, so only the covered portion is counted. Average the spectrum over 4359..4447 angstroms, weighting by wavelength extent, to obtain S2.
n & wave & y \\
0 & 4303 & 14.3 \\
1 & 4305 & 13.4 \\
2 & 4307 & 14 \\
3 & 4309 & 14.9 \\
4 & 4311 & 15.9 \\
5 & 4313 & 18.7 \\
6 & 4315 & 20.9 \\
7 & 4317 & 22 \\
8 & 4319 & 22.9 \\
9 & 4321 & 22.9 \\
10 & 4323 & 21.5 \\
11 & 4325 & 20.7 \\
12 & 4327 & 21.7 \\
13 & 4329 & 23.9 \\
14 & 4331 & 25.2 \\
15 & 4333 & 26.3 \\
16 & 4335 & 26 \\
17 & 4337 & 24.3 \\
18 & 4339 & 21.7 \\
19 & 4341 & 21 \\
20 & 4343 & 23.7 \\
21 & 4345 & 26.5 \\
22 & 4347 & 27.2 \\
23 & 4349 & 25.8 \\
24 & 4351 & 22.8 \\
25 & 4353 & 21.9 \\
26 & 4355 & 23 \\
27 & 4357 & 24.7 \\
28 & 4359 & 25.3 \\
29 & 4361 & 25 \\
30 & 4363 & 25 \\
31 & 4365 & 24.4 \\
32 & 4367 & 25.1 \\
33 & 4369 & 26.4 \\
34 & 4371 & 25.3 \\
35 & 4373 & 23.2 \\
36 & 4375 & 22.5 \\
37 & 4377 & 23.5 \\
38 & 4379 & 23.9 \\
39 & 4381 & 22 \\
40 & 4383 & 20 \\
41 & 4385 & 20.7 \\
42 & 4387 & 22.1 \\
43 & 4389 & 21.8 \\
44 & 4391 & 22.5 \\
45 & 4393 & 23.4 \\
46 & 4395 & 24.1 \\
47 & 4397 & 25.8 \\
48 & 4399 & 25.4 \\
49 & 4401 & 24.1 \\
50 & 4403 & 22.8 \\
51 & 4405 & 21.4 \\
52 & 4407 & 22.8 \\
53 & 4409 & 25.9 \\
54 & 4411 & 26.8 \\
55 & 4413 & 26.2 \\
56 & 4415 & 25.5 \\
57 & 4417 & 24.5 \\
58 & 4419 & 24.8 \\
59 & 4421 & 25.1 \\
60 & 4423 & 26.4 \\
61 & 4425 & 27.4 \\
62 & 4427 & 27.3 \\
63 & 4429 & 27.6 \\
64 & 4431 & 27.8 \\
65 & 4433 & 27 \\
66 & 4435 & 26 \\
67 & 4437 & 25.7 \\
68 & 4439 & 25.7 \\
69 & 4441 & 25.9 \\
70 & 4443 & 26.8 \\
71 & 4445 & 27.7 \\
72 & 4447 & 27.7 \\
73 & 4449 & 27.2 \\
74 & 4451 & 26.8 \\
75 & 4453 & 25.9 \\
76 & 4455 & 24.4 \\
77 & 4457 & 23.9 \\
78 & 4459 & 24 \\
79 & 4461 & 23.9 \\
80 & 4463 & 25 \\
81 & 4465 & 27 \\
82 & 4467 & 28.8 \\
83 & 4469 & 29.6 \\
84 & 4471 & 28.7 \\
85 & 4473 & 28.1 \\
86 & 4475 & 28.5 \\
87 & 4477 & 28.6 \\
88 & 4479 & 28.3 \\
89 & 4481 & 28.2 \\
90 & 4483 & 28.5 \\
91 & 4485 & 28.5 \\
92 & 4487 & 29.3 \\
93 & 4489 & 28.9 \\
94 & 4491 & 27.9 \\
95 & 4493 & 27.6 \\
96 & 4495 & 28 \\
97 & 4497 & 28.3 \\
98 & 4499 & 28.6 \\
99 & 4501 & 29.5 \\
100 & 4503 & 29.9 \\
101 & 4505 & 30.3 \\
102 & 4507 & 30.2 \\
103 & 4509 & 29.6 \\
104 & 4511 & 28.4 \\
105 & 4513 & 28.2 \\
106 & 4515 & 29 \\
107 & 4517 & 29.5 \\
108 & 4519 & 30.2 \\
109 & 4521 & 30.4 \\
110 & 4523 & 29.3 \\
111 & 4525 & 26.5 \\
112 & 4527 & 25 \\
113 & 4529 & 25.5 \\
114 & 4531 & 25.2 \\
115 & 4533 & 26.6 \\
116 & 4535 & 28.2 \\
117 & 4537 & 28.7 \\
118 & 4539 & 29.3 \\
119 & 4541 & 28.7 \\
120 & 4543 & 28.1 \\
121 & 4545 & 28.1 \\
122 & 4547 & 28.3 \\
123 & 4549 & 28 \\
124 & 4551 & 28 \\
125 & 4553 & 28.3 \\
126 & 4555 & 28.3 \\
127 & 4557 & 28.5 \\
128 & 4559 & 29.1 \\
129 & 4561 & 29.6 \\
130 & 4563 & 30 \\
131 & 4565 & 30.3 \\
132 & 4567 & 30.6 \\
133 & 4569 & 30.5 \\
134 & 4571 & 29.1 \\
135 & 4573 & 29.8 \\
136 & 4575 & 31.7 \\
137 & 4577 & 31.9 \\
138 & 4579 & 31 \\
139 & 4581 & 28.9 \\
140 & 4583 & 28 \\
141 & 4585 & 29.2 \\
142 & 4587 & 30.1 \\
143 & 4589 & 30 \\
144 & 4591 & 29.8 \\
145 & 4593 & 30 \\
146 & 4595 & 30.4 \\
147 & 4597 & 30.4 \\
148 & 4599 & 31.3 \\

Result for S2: 24.8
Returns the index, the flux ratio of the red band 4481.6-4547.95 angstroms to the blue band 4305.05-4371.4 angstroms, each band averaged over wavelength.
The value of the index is 1.2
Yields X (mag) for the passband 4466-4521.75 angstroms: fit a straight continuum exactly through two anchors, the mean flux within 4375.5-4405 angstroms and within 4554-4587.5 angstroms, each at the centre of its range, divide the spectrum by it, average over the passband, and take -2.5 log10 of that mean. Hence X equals -0.08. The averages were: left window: 22.9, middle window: 28.9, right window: 29.8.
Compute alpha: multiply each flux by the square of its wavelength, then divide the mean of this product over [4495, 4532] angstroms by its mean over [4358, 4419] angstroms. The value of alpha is 1.26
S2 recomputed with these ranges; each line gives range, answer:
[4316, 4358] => 23.6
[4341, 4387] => 23.9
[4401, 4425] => 24.8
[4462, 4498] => 28.2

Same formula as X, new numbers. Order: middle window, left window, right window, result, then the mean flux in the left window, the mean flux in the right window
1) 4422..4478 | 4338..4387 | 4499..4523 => 0.01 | 23.7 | 29.5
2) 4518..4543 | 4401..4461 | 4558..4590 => 0.03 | 25.7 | 30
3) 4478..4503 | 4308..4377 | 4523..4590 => -0.06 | 23.2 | 28.8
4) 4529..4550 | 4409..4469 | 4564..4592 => 0.05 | 26.2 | 30.1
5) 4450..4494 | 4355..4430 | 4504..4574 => -0.02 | 24.3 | 28.7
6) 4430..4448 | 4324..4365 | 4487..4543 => -0.01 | 24.1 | 28.4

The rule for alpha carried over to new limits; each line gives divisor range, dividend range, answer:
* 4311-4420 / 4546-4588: 1.37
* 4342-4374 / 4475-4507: 1.24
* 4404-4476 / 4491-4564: 1.13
